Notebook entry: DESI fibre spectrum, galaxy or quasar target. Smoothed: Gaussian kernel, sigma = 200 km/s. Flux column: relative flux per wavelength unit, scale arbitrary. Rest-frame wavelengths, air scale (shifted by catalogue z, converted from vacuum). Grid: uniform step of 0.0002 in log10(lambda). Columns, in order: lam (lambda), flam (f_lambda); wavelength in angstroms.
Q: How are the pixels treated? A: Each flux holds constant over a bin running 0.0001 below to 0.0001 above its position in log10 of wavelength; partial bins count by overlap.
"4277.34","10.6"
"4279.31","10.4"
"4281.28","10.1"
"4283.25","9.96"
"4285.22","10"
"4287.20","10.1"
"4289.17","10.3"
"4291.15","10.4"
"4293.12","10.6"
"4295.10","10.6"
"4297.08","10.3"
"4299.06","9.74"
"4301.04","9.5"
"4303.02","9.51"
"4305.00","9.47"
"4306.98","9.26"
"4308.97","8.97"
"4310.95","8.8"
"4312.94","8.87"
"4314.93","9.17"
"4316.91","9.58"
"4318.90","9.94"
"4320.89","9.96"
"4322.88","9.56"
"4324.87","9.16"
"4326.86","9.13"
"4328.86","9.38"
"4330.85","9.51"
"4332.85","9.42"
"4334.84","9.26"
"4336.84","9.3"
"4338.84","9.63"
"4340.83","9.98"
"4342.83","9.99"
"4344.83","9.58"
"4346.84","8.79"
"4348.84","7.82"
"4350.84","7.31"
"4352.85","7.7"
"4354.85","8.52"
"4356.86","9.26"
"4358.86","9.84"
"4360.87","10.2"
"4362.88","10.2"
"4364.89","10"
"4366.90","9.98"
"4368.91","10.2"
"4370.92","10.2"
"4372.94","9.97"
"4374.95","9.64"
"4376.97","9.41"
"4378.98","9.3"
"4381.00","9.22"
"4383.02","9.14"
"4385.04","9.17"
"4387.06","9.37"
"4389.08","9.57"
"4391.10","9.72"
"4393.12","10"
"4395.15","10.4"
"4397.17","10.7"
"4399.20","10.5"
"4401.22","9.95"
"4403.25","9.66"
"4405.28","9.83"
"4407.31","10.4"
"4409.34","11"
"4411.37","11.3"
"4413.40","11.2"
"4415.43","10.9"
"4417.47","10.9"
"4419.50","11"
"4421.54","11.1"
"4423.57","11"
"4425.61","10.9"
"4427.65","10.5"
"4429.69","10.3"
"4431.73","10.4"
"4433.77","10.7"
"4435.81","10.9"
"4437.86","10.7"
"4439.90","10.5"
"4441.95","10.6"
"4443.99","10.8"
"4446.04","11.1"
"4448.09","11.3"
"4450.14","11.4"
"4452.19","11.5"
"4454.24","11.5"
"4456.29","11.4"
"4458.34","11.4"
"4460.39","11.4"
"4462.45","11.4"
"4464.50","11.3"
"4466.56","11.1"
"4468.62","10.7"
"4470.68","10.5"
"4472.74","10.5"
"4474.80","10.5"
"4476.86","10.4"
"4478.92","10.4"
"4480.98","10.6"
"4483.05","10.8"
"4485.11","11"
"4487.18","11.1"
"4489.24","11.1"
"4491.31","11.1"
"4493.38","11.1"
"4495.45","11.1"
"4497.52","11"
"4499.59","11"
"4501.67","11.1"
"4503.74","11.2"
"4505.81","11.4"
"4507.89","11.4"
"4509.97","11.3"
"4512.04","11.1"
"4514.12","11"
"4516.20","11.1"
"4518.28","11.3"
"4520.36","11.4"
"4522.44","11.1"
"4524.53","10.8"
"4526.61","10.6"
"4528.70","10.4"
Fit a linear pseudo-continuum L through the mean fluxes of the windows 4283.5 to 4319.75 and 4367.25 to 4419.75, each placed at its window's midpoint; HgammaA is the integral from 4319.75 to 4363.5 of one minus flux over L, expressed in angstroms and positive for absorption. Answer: 2.8 angstroms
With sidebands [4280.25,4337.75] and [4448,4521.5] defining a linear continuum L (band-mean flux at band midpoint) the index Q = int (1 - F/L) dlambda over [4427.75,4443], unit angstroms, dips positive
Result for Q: 0.1 angstroms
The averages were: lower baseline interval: 9.65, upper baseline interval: 11.1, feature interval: 10.6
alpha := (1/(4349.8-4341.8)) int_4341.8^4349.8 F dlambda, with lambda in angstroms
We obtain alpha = 9.05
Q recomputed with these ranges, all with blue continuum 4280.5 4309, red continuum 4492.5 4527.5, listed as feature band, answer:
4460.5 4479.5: 0.2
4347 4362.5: 2.3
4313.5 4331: 1.1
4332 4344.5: 0.7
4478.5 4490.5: 0.1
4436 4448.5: -0.1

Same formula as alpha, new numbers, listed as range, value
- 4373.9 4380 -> 9.46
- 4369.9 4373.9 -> 10.1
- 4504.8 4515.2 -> 11.2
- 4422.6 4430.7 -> 10.7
